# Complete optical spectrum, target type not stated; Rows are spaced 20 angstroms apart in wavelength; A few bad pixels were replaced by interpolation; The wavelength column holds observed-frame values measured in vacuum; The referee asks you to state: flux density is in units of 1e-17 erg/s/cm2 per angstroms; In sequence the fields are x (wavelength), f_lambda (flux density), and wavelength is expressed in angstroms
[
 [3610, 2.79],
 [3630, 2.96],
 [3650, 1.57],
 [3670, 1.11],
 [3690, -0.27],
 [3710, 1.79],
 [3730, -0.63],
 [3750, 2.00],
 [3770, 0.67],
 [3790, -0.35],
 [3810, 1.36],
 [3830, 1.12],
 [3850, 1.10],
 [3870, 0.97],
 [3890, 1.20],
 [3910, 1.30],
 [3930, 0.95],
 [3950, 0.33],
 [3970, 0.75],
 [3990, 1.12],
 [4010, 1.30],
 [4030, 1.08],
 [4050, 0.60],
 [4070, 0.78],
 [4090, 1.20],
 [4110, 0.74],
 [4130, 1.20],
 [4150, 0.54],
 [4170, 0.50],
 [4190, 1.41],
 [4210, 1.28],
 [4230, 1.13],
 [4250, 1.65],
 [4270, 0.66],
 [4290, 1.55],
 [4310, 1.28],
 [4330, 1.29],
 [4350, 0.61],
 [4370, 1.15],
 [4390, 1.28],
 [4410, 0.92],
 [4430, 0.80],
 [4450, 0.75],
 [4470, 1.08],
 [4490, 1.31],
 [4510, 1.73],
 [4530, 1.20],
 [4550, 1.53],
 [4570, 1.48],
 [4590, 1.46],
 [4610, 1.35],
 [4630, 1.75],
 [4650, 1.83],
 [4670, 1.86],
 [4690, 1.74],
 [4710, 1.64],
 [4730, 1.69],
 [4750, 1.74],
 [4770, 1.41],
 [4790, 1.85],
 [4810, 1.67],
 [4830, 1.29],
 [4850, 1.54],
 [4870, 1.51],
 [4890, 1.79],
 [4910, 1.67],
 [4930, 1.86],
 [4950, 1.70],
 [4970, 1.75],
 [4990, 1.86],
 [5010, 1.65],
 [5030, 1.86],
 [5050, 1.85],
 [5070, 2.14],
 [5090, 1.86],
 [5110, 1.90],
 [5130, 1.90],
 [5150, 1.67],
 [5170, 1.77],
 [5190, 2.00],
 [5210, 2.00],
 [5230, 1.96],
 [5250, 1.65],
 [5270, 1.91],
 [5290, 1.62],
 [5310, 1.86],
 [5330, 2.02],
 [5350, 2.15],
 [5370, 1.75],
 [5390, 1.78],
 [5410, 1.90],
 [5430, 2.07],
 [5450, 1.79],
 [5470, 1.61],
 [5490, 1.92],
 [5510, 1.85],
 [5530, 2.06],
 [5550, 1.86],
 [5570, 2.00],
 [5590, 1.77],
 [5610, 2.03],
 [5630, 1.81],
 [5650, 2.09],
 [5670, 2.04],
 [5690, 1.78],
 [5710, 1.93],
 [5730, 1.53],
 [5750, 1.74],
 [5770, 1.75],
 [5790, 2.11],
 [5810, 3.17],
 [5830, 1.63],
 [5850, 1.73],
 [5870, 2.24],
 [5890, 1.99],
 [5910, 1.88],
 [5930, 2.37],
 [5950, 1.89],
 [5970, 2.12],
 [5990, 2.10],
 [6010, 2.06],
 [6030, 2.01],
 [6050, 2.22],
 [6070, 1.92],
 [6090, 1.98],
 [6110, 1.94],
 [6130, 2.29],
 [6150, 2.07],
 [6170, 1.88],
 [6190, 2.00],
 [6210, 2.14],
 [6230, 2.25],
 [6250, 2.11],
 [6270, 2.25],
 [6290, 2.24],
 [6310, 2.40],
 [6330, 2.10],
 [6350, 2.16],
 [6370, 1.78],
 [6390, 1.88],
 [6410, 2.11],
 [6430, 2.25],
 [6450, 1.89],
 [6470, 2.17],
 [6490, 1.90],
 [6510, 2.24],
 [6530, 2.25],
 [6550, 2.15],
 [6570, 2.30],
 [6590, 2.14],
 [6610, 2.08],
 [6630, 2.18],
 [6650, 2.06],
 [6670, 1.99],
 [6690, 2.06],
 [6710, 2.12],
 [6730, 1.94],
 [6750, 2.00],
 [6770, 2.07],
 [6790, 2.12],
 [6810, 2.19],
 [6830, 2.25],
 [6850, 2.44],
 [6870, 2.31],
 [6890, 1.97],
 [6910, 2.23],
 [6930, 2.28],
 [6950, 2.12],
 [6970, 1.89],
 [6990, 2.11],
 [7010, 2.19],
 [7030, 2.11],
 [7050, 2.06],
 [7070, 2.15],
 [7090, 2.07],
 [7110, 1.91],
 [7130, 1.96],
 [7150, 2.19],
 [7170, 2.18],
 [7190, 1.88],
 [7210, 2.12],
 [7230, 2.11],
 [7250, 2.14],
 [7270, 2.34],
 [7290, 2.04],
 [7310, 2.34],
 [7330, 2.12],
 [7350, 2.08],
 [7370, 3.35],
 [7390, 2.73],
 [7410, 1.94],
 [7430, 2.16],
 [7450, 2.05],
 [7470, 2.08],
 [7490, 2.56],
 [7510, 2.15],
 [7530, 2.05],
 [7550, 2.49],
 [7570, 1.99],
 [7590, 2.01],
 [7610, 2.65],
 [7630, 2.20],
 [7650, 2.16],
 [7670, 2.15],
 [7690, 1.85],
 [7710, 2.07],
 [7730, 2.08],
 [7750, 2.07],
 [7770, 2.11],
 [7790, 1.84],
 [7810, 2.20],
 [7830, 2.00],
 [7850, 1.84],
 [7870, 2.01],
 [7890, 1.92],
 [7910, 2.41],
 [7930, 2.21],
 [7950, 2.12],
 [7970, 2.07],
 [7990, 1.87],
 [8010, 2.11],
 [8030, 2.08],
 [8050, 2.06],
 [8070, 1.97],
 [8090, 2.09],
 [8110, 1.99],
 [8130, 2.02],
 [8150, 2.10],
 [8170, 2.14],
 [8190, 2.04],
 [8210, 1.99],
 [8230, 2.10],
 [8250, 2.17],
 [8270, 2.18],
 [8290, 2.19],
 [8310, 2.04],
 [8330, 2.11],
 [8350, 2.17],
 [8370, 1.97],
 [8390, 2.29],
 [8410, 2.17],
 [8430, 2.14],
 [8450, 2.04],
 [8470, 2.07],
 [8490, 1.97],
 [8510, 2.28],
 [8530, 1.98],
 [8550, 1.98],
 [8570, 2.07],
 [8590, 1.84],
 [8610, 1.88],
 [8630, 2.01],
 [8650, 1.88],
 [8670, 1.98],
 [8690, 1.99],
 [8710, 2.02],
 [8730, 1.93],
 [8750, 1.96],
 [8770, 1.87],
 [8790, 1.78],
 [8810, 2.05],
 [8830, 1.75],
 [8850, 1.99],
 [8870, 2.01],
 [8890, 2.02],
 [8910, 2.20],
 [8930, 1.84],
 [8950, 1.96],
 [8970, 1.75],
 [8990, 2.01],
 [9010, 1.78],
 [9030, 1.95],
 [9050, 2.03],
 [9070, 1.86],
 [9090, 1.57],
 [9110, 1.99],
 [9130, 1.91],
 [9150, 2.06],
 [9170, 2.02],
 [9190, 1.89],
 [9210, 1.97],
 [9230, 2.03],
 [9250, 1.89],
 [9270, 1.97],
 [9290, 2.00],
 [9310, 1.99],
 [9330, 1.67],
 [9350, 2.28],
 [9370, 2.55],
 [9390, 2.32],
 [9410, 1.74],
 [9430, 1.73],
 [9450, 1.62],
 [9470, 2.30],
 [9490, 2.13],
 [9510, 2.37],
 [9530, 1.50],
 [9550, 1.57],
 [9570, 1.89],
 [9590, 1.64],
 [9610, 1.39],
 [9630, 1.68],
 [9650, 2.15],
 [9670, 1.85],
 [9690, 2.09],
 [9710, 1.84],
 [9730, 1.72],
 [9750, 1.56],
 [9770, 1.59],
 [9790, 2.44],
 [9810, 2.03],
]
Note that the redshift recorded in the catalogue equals 0.12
